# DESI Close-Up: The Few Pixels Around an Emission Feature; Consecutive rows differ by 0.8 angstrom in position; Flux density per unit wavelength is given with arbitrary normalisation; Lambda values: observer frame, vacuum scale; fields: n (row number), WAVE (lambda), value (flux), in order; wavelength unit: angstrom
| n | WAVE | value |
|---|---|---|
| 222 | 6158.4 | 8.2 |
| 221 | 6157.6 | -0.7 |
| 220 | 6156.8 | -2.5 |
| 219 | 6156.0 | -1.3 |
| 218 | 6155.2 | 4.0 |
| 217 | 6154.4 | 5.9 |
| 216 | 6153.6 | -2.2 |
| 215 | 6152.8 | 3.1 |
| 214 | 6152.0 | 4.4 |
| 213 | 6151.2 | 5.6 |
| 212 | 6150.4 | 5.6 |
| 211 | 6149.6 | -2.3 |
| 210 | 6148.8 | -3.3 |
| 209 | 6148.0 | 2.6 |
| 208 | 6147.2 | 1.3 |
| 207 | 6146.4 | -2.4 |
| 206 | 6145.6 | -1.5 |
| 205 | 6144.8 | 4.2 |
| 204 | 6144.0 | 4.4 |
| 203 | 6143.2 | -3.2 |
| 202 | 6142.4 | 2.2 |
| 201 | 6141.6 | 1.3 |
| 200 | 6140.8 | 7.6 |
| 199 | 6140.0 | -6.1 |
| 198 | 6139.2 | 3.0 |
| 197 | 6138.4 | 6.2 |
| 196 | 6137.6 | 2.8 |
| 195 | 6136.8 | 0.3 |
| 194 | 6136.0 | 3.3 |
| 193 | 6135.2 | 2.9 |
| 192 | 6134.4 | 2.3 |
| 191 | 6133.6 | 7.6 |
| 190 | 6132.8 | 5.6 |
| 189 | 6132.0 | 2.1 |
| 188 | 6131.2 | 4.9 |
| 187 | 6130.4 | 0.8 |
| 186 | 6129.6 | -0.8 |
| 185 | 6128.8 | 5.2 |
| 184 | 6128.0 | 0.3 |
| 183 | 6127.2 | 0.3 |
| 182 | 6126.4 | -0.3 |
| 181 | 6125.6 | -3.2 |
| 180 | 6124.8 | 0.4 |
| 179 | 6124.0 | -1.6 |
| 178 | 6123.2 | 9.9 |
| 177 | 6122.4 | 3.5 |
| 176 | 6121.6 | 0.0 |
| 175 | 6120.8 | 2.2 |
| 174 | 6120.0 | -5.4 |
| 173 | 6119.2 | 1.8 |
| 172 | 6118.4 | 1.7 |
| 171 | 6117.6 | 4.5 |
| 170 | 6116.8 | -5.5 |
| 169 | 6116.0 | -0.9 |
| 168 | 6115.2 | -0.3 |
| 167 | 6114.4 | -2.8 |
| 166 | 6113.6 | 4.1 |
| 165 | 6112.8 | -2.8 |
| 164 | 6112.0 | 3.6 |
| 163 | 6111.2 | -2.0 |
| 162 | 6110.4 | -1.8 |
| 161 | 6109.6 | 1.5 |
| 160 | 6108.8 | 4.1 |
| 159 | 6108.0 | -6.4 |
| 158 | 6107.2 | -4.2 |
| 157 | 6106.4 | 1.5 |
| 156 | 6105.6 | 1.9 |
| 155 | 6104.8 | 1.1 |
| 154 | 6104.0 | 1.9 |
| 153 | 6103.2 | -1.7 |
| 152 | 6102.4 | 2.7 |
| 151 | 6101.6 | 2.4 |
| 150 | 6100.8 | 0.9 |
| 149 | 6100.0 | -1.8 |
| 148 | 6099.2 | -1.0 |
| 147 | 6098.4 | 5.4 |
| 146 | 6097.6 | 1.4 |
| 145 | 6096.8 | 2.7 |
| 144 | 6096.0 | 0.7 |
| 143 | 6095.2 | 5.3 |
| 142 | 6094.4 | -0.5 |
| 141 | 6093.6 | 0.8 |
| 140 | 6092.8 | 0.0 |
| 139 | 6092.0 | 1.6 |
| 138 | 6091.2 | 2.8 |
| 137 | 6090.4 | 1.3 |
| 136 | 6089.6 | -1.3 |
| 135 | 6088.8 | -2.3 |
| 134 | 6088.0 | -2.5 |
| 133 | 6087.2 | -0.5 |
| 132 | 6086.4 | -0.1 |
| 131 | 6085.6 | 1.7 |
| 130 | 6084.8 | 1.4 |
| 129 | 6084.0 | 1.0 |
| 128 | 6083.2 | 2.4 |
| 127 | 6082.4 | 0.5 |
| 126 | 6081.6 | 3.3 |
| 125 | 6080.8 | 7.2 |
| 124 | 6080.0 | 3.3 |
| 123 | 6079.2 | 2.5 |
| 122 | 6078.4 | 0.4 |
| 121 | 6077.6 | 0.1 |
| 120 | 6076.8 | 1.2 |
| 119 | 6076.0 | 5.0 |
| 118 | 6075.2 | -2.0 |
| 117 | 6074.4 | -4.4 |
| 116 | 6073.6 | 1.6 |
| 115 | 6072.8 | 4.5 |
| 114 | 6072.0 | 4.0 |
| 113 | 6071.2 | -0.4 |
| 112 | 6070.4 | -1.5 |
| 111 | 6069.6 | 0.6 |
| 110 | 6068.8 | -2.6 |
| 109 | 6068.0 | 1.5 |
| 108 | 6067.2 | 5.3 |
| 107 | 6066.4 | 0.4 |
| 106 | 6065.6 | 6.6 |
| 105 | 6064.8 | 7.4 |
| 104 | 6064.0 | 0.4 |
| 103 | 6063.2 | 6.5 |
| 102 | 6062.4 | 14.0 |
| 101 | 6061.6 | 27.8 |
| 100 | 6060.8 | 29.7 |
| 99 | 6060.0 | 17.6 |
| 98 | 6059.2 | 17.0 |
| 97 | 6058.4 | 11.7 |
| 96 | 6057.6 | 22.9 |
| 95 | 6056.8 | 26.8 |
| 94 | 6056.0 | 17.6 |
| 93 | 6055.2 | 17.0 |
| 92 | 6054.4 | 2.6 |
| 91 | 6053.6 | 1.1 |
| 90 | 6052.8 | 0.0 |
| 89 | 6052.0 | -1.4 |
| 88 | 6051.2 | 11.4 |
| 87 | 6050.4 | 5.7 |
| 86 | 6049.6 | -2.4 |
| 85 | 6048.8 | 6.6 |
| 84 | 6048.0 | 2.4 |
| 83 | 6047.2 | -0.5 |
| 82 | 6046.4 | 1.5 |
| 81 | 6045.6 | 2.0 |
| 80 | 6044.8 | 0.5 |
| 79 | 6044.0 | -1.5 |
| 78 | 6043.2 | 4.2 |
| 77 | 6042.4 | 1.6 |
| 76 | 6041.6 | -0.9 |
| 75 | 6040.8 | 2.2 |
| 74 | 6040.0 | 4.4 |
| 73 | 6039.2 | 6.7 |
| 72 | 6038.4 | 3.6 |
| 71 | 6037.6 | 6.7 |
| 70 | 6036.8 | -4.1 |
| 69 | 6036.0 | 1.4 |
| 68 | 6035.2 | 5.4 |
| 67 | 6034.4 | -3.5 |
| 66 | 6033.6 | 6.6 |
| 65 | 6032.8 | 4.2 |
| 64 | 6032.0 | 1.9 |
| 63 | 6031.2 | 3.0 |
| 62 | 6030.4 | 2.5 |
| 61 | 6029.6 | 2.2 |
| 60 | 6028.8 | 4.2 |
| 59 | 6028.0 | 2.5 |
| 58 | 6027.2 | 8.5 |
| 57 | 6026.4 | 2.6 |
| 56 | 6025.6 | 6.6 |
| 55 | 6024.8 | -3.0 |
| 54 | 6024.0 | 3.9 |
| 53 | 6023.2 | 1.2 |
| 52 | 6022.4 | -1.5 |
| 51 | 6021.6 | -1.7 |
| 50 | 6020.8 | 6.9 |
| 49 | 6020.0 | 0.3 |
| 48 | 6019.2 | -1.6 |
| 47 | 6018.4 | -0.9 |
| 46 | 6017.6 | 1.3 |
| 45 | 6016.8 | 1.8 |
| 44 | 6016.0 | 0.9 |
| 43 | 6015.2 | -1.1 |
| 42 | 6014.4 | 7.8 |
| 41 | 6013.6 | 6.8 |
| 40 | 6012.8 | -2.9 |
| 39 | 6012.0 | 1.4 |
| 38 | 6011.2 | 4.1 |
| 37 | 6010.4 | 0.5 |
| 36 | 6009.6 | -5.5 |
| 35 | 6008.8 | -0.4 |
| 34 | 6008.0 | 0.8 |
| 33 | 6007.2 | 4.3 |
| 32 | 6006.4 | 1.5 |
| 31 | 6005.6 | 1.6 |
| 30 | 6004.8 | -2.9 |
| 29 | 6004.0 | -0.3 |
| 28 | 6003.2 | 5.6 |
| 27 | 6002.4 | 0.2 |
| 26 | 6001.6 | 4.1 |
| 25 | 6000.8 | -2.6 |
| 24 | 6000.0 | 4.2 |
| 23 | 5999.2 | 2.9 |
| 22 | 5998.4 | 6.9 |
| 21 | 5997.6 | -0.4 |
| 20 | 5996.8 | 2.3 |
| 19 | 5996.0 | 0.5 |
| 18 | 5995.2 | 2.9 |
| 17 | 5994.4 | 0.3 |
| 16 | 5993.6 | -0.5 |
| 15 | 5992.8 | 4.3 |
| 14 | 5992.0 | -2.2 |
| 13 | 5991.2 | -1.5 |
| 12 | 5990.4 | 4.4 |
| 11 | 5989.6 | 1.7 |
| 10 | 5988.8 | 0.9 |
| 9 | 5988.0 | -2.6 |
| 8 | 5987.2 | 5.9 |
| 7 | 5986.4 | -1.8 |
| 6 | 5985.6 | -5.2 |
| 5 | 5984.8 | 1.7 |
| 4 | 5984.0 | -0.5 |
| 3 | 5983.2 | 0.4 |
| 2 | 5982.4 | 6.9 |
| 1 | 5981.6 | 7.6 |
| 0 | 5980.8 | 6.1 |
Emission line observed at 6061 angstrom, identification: [O II]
